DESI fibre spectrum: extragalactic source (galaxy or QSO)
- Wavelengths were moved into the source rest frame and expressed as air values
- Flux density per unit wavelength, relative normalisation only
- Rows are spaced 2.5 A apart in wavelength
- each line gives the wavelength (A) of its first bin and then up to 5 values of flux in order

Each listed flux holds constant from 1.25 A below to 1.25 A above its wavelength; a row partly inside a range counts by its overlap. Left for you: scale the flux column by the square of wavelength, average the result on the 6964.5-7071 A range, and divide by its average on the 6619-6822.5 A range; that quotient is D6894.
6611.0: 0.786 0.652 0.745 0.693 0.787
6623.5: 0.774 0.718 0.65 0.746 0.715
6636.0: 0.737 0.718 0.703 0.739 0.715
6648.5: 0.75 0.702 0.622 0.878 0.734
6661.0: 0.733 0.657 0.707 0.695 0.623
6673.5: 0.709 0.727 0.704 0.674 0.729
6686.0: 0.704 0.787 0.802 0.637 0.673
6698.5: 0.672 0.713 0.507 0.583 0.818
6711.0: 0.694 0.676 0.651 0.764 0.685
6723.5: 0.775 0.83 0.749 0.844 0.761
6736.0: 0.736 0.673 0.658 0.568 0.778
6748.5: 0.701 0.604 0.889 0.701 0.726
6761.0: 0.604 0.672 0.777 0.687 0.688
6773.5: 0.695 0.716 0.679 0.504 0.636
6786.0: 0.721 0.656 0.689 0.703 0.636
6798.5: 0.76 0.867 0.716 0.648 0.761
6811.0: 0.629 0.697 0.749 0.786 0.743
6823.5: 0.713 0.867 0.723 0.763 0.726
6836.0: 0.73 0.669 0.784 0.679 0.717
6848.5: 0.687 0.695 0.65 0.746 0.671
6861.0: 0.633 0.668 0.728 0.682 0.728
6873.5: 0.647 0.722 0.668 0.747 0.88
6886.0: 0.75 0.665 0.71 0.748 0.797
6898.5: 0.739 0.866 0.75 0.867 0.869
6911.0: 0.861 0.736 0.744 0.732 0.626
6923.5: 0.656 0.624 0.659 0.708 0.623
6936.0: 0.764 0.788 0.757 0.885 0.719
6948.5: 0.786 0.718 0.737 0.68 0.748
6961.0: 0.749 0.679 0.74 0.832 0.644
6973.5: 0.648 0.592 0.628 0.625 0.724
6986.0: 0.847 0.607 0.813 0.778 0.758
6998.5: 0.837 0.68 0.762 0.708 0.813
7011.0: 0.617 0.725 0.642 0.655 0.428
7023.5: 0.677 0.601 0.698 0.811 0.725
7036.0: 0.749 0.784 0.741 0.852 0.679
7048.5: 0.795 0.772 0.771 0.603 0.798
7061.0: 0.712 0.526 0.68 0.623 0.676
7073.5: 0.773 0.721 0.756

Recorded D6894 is 1.1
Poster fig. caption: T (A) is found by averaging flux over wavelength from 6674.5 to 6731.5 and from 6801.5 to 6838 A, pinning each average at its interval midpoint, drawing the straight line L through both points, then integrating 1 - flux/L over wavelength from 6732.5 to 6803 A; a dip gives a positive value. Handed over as 2.71 A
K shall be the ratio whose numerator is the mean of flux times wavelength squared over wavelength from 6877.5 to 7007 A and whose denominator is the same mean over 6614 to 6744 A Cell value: 1.12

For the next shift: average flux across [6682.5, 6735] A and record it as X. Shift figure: 0.717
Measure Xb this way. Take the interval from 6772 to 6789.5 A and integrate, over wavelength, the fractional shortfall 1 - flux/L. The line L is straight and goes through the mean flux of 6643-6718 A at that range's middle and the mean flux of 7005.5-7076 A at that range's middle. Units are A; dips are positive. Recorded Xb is 1.1 A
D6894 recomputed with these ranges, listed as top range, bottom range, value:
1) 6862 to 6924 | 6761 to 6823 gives 1.10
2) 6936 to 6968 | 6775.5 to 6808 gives 1.14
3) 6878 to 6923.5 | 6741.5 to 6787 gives 1.16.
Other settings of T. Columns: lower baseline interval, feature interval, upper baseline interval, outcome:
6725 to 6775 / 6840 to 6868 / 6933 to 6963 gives 1.4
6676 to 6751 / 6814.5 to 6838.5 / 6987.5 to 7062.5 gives -1.3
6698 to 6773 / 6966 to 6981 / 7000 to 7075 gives 0.7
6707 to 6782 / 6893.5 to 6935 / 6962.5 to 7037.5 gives -2.2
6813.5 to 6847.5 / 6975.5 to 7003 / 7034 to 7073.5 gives 0.1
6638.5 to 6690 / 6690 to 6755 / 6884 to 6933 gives 1.2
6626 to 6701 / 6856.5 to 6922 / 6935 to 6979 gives -1.4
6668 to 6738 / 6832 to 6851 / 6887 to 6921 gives 1.0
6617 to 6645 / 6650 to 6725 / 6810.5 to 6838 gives 2.9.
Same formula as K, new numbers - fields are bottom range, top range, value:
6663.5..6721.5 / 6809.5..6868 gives 1.08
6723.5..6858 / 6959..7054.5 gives 1.07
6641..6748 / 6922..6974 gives 1.09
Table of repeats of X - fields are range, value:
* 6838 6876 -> 0.694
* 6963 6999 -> 0.715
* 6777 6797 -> 0.654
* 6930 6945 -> 0.754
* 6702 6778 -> 0.707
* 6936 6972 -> 0.749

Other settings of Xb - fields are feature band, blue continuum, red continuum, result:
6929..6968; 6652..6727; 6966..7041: -1.9 A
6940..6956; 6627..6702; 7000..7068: -1.3 A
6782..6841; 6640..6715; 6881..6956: 0.5 A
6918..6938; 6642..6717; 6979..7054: 1.1 A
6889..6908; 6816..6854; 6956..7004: -1.5 A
